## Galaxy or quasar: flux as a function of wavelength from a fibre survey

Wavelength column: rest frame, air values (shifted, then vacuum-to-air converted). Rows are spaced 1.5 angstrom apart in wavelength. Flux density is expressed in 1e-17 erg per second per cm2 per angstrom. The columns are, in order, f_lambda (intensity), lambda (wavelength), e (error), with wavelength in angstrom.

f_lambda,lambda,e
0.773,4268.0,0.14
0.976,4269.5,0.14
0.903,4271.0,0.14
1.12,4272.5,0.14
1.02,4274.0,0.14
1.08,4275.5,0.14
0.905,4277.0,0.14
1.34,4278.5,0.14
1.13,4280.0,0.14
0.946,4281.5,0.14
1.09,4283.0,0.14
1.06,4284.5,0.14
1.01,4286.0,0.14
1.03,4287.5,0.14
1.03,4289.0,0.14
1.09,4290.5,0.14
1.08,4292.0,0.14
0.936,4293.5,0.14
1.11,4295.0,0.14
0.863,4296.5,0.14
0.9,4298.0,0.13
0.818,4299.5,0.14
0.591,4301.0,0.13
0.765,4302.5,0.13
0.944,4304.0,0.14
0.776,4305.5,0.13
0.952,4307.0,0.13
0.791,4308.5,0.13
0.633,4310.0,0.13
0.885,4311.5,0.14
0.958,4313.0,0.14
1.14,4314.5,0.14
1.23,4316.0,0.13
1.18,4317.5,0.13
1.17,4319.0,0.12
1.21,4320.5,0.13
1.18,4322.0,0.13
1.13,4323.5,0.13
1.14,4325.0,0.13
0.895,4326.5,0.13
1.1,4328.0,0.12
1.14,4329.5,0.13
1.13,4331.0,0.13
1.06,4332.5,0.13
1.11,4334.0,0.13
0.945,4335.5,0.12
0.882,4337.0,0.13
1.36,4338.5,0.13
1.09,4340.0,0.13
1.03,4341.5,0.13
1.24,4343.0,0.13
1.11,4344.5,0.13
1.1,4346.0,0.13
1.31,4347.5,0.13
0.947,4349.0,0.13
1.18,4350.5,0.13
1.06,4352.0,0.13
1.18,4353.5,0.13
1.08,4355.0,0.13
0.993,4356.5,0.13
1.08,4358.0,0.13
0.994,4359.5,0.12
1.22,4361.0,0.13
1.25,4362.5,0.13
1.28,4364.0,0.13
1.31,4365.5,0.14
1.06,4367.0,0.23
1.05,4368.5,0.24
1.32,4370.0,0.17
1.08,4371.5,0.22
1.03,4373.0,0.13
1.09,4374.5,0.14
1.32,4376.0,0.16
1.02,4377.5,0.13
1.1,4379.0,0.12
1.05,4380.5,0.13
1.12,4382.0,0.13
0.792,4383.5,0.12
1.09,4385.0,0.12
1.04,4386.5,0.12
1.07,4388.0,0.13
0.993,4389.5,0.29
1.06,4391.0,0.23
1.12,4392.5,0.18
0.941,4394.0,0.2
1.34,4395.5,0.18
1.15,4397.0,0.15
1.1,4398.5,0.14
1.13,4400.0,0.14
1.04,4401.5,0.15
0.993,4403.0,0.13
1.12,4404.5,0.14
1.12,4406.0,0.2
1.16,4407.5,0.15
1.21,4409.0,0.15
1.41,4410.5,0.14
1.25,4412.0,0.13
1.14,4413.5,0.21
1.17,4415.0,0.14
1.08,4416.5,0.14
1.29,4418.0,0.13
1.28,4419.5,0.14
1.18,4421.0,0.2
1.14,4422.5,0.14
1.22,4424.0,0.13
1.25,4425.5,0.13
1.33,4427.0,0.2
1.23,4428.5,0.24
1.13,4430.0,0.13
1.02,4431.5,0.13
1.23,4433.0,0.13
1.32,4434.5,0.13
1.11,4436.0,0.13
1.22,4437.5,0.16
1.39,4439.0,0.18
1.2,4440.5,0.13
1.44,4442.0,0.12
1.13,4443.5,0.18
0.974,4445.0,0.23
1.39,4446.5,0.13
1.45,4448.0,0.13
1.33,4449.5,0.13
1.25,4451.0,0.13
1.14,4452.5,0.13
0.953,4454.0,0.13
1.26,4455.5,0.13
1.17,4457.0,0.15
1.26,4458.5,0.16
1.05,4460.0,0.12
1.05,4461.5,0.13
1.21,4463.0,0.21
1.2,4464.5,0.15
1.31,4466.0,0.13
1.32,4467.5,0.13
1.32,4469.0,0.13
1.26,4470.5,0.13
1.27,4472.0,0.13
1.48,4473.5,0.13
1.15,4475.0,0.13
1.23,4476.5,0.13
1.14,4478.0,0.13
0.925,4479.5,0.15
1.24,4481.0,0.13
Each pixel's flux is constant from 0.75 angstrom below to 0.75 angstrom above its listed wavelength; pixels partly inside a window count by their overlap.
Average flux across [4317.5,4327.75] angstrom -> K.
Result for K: 1.12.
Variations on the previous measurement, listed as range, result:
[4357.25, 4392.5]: 1.11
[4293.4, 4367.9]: 1.05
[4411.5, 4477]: 1.22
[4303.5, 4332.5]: 1.03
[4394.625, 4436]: 1.18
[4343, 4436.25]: 1.14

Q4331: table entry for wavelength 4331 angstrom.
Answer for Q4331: 1.13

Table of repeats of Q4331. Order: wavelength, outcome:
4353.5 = 1.18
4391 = 1.06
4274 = 1.02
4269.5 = 0.976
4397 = 1.15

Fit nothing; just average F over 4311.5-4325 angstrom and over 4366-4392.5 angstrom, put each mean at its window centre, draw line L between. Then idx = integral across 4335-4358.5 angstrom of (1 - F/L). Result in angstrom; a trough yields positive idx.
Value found 0.2 angstrom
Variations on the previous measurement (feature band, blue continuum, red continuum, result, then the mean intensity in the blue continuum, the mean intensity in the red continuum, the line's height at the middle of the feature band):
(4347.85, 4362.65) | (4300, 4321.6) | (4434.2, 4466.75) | -0.93 angstrom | 0.947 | 1.22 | 1.03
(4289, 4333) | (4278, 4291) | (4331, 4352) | 3.88 angstrom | 1.08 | 1.1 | 1.09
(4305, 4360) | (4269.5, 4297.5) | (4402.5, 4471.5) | 1.39 angstrom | 1.04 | 1.21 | 1.09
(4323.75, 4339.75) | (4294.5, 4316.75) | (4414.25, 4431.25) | -2.00 angstrom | 0.888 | 1.2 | 0.958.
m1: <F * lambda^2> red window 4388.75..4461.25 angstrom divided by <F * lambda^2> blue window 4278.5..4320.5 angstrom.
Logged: 1.28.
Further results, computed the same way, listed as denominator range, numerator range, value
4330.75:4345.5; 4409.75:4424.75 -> 1.15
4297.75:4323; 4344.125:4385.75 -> 1.20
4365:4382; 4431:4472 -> 1.12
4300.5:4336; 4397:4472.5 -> 1.26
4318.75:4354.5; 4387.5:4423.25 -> 1.06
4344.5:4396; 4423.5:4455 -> 1.14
